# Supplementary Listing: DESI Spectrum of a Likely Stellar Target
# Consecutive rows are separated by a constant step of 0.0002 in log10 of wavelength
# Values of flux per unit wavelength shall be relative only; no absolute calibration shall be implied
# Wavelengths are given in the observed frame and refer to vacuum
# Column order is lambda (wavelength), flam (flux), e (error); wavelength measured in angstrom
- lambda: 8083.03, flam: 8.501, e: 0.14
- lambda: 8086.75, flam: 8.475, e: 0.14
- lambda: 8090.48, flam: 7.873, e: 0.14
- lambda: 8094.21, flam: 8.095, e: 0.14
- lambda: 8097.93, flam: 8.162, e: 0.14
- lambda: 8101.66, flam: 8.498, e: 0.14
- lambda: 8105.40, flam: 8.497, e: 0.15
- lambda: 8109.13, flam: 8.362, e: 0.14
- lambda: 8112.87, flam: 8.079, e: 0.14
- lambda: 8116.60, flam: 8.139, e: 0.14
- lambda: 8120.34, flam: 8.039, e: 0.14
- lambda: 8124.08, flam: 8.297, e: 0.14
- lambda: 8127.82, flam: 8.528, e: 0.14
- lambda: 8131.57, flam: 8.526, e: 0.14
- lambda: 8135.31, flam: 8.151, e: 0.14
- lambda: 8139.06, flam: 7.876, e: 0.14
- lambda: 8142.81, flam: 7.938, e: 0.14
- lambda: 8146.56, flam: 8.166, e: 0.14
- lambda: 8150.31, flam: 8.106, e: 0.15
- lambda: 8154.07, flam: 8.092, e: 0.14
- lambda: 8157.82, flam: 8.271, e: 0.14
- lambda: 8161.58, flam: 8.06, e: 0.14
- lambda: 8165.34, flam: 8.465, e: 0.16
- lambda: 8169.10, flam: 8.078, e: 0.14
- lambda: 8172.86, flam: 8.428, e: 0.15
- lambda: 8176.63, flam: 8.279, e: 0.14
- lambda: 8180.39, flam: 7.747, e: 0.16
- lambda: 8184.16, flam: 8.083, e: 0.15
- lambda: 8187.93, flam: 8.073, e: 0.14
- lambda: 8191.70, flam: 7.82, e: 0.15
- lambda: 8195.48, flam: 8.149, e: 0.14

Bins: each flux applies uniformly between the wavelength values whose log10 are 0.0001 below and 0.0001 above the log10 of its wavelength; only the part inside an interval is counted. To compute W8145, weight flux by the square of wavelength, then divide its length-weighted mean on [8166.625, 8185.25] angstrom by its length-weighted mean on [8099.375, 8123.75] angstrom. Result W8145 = 1.00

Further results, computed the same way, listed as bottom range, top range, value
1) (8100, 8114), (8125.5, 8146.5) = 0.99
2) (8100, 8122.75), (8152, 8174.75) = 1.01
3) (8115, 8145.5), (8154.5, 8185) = 1.01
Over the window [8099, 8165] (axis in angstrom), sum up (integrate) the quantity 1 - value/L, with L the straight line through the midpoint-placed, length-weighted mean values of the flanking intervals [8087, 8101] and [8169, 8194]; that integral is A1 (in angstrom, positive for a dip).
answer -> -0.9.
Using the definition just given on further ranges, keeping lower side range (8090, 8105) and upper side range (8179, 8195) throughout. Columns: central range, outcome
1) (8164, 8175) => -0.4 angstrom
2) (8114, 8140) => -0.3 angstrom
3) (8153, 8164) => -0.2 angstrom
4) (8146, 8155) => -0.1 angstrom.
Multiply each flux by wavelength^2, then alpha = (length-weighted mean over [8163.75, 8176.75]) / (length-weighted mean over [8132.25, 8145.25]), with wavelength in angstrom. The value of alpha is 1.04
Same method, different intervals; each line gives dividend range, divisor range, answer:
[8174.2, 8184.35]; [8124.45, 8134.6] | 0.96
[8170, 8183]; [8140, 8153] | 1.02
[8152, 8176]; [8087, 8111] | 1.01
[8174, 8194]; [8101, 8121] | 0.99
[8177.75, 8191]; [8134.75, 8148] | 1.01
